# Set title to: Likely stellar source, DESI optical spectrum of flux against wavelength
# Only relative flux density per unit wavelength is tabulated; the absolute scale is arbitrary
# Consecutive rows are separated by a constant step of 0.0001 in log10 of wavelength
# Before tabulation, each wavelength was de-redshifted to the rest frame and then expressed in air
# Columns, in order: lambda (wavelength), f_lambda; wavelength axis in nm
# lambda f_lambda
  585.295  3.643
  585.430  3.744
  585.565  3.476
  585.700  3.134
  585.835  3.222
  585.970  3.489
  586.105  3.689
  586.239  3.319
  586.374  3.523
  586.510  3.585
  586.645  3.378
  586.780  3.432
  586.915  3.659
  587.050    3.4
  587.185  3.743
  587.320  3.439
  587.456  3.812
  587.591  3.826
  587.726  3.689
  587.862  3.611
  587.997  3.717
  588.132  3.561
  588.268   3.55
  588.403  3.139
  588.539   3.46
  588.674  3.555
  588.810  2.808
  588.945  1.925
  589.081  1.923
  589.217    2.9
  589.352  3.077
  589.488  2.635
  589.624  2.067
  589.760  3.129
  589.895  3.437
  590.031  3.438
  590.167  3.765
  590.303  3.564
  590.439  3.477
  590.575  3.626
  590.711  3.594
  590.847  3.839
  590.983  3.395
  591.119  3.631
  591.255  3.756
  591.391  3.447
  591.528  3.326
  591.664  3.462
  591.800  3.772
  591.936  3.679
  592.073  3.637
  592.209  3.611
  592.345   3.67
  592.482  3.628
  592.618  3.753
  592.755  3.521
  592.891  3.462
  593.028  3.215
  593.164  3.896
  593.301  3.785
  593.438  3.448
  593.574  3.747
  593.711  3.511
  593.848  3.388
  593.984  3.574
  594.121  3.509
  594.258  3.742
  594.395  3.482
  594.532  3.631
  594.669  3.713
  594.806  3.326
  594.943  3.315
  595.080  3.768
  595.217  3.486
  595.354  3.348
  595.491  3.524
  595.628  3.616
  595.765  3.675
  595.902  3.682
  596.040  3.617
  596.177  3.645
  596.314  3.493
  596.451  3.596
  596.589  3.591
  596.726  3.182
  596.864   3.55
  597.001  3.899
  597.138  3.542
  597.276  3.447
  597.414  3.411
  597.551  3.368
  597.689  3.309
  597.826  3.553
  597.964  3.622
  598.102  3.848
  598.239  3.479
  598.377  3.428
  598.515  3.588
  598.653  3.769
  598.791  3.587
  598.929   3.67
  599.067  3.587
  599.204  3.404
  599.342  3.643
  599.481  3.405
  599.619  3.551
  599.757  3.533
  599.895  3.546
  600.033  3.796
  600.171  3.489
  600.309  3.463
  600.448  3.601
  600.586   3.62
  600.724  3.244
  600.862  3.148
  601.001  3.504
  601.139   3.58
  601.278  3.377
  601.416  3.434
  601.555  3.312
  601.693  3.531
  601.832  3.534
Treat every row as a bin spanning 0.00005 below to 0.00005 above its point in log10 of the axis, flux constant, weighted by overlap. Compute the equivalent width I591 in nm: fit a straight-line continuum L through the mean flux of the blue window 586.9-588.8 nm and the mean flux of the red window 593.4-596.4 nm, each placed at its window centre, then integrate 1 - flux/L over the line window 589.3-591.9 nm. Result 0.117 nm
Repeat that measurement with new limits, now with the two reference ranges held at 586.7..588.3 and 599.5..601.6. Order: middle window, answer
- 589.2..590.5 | 0.16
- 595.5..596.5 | -0.02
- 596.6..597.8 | 0.01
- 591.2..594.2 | -0.01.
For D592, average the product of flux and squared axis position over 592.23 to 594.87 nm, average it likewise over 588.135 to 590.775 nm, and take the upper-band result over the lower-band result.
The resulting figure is 1.16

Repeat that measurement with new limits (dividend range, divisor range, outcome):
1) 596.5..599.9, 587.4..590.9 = 1.12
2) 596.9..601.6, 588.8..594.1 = 1.07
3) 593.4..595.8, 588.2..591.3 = 1.13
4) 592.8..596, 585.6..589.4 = 1.09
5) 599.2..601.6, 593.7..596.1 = 1.00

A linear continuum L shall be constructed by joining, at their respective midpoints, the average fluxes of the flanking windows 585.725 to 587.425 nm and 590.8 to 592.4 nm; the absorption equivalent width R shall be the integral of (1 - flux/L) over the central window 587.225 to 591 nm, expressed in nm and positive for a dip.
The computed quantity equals 0.27 nm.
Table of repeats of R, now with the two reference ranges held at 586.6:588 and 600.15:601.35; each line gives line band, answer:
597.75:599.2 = -0.054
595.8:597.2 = -0.034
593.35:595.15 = -0.014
